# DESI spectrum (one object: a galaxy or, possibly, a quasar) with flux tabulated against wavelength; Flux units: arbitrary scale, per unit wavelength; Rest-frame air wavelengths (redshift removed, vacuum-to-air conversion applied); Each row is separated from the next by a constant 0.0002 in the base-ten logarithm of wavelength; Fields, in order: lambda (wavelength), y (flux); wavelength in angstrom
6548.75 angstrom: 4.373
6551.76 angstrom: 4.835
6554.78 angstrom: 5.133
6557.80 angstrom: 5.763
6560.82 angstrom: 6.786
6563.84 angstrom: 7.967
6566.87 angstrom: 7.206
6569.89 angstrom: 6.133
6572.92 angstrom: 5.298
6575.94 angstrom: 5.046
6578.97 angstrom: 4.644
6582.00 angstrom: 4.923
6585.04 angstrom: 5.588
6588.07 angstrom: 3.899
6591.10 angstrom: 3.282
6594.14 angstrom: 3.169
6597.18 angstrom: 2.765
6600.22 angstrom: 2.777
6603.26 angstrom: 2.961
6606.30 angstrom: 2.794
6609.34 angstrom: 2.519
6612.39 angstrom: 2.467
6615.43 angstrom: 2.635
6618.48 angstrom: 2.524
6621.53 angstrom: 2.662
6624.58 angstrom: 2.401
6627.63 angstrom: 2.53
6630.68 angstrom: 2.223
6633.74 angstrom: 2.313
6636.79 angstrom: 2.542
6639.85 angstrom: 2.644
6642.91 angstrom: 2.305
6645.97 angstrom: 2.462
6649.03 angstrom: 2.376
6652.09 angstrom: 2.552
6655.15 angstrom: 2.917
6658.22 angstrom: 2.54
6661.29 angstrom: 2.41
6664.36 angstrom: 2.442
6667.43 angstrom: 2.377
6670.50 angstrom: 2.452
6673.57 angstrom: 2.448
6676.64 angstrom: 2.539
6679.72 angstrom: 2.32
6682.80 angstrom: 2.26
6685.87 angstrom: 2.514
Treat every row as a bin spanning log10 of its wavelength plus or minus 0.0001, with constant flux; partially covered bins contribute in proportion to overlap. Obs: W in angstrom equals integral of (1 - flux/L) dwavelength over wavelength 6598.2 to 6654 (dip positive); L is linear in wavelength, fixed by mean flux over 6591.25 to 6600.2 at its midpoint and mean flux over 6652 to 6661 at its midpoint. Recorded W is 5.44 angstrom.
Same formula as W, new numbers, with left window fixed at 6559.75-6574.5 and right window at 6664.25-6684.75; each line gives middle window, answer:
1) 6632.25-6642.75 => 3.78 angstrom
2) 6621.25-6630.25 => 3.87 angstrom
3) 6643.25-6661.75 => 4.11 angstrom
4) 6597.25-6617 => 9.27 angstrom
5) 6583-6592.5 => 2.54 angstrom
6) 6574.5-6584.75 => 2.01 angstrom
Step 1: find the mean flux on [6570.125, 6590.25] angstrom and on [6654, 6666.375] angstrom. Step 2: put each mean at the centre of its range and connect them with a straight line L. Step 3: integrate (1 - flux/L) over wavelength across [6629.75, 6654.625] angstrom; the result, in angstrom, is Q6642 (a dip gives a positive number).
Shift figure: 5.0 angstrom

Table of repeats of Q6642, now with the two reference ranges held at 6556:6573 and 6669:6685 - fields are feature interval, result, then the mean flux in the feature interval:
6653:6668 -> 2.36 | 2.55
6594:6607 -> 5.91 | 2.87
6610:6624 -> 6.28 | 2.56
